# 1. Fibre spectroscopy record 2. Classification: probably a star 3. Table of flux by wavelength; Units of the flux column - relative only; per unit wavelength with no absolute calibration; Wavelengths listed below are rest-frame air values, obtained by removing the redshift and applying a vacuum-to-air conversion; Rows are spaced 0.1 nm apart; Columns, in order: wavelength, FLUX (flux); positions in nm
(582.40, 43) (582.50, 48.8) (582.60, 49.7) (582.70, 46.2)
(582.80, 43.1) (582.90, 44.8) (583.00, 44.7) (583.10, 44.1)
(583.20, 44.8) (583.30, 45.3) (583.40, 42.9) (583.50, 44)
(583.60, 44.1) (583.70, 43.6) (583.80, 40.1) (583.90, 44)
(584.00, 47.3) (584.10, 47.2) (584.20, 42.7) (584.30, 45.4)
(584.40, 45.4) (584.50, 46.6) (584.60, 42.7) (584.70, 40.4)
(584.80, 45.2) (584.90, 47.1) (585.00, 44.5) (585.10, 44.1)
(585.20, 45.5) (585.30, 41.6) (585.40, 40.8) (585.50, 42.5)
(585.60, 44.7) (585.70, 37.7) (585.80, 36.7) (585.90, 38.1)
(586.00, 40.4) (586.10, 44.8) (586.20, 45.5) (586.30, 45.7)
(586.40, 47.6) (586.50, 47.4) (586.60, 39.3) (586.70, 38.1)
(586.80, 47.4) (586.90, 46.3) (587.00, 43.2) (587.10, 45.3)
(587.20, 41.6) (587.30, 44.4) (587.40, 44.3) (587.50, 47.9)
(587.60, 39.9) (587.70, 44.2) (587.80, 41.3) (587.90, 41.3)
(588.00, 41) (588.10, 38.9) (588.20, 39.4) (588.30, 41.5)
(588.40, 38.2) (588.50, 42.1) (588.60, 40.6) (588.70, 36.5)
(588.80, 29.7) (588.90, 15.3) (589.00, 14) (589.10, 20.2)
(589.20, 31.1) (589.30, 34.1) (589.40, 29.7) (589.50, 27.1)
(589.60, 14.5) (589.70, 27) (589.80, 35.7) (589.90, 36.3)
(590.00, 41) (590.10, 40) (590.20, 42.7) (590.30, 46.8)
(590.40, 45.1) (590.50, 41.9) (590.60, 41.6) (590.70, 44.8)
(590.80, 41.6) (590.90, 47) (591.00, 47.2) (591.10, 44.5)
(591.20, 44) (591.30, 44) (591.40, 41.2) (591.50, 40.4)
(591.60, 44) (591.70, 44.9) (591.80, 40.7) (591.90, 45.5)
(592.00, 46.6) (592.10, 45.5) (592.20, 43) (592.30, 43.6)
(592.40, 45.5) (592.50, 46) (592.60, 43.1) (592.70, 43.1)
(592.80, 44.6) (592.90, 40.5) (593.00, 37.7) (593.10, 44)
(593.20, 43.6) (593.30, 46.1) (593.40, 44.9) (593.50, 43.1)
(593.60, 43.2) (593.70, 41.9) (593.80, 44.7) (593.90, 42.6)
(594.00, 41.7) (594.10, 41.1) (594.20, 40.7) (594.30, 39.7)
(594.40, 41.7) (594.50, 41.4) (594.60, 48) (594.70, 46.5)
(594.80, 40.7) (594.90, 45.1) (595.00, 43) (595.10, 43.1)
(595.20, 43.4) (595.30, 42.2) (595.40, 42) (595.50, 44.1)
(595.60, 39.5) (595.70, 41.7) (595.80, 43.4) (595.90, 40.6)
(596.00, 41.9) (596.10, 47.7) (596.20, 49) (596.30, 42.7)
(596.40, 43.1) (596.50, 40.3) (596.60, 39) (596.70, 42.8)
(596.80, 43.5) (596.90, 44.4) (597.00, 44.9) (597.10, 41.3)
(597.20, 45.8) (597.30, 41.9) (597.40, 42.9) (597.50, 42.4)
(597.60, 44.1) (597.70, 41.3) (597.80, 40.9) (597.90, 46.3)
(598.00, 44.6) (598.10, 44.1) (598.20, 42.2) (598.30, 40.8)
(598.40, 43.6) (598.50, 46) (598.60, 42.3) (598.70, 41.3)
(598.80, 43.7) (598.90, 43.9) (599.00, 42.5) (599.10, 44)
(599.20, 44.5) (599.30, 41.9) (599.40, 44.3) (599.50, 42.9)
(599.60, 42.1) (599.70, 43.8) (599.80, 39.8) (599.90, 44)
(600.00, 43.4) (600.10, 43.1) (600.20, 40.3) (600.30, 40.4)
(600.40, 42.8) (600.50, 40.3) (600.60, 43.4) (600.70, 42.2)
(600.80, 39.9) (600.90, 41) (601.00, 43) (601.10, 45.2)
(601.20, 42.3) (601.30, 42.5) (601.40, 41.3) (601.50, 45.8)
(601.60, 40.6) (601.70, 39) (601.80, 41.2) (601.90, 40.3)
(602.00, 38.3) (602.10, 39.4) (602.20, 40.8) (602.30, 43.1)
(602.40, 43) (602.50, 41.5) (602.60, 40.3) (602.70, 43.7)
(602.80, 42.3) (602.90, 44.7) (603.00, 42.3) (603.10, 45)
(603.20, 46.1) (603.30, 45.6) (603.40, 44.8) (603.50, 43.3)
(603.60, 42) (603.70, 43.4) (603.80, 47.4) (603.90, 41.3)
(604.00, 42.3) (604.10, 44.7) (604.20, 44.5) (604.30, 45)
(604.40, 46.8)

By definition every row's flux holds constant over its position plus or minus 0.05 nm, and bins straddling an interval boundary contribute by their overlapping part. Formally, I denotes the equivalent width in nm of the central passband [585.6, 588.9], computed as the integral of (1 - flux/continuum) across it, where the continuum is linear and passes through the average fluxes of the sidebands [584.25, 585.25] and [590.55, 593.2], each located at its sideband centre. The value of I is 0.22 nm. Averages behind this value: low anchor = 44.7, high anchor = 43.6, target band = 41.4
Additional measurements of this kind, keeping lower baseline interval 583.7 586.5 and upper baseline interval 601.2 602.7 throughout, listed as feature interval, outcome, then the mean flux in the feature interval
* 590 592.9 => -0.07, 43.8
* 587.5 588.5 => 0.05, 41.1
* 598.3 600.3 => -0.06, 42.9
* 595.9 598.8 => -0.09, 43.2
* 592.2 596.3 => -0.08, 43.2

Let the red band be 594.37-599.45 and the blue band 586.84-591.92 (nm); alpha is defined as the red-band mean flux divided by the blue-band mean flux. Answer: 1.11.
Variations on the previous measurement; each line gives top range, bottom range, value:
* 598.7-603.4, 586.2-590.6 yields 1.11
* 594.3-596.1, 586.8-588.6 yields 1.01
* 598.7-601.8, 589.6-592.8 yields 1.00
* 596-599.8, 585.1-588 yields 1.01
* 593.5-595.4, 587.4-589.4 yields 1.20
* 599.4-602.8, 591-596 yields 0.97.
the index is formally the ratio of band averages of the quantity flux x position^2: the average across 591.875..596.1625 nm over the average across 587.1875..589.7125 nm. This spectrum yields 1.26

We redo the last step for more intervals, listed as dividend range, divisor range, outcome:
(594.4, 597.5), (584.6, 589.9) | 1.14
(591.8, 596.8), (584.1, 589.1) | 1.08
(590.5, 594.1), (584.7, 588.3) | 1.04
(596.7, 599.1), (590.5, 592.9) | 1.01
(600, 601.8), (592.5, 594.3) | 1.01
